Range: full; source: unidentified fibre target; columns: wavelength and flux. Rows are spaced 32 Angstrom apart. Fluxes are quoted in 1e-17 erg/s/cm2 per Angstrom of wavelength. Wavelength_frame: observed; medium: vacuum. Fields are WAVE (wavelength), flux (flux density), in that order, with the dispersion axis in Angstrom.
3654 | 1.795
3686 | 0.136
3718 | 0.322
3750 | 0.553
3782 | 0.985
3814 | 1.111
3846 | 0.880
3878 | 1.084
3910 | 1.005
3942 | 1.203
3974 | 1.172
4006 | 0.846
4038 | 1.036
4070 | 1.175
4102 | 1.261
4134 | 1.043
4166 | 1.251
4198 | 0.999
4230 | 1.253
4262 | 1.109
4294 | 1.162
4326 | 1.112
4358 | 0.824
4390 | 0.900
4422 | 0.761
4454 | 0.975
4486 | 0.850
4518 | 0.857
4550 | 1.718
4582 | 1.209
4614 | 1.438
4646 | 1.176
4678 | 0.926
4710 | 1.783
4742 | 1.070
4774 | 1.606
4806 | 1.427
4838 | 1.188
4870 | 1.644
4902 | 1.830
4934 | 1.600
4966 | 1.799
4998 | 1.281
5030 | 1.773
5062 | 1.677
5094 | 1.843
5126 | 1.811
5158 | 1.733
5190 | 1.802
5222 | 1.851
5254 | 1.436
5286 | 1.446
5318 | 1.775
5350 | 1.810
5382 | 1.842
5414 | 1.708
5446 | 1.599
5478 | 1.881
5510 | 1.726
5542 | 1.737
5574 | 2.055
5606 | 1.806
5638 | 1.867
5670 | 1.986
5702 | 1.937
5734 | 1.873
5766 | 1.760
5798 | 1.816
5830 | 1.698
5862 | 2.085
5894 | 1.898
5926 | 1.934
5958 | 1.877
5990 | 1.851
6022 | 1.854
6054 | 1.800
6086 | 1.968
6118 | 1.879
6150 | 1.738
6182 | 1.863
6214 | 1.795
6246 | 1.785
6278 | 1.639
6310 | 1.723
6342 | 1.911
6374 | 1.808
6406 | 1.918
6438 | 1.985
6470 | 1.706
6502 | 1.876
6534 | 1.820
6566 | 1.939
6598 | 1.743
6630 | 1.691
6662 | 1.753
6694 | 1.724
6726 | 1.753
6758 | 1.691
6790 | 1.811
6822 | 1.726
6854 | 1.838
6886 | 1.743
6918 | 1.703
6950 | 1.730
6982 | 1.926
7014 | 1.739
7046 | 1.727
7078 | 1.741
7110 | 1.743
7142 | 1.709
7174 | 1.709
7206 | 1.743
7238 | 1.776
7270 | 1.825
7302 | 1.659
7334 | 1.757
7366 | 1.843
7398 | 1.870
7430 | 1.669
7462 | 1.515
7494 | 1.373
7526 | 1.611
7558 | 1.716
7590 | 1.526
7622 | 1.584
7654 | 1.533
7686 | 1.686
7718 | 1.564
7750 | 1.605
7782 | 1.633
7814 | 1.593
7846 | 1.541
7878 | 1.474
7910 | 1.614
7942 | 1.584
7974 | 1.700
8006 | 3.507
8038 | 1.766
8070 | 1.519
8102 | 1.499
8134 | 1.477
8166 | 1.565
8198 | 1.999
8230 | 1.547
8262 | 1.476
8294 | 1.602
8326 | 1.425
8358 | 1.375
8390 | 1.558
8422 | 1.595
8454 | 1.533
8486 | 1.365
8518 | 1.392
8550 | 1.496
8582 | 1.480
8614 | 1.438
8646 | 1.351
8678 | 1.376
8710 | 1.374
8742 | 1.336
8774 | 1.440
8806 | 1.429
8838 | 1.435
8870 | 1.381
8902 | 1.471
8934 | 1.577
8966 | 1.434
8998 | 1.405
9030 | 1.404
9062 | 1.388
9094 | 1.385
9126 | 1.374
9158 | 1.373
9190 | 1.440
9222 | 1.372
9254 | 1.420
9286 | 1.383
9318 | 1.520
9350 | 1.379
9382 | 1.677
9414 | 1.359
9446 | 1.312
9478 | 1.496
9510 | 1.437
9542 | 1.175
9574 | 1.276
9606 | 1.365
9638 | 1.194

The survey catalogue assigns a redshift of 0.22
